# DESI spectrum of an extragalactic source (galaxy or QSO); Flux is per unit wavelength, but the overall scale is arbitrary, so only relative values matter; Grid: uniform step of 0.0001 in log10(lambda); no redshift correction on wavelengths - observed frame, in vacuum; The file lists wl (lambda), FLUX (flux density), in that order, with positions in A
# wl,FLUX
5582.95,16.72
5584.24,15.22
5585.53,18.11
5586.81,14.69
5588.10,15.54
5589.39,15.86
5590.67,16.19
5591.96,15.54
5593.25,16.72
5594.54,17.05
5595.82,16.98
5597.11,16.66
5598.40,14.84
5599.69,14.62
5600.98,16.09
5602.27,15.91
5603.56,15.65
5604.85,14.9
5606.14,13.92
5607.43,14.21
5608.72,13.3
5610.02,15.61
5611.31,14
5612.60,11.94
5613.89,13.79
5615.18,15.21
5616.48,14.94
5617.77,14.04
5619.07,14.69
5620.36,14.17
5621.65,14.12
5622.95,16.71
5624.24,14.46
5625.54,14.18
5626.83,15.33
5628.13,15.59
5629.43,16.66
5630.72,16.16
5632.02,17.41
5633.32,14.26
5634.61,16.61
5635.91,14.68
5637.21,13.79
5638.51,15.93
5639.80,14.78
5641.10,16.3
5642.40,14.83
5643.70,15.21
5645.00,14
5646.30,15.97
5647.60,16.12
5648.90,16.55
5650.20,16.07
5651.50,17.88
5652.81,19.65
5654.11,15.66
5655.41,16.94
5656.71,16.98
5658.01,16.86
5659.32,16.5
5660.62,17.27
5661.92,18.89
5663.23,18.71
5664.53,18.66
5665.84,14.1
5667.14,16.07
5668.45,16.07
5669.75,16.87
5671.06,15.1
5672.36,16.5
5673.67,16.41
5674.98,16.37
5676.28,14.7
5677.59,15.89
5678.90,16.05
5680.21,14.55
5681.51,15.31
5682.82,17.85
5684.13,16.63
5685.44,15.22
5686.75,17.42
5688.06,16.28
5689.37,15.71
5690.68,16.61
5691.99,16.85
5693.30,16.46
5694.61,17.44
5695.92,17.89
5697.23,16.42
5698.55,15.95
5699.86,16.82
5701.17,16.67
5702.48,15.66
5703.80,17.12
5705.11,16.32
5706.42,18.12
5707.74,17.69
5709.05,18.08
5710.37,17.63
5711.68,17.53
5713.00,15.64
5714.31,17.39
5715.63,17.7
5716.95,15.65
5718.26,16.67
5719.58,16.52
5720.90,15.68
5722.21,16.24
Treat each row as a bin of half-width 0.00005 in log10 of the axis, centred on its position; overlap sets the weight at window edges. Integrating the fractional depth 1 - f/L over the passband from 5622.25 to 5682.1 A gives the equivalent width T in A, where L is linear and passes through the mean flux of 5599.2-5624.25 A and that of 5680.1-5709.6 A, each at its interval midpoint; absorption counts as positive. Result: -1.7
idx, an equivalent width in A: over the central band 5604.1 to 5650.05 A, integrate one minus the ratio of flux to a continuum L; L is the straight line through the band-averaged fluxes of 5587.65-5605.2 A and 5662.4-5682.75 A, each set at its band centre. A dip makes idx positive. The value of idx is 2.9 A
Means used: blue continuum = 15.9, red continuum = 16.2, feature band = 15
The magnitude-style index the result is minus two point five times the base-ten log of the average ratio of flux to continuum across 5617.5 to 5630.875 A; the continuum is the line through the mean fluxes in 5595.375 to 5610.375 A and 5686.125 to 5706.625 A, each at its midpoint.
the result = 0.03 mag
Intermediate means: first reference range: 15.2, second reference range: 16.7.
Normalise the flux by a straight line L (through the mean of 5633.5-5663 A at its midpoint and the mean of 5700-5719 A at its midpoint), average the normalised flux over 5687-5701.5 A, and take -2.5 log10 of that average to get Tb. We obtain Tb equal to 0.01 mag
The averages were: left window 16.3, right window 17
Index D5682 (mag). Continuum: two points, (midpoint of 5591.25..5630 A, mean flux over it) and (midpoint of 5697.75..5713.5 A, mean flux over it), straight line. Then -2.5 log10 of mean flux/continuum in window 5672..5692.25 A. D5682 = 0.02 mag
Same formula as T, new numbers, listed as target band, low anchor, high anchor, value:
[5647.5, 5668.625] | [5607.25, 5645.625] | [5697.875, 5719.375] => -1.85 A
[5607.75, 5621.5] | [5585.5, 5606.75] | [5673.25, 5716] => 1.53 A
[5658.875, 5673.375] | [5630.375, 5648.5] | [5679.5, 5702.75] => -0.76 A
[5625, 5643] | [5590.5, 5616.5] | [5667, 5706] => 0.11 A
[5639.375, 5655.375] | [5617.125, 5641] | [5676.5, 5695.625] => -0.58 A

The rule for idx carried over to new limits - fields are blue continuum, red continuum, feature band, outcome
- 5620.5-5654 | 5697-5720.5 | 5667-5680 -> 0.27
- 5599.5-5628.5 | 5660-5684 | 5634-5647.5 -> 0.20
